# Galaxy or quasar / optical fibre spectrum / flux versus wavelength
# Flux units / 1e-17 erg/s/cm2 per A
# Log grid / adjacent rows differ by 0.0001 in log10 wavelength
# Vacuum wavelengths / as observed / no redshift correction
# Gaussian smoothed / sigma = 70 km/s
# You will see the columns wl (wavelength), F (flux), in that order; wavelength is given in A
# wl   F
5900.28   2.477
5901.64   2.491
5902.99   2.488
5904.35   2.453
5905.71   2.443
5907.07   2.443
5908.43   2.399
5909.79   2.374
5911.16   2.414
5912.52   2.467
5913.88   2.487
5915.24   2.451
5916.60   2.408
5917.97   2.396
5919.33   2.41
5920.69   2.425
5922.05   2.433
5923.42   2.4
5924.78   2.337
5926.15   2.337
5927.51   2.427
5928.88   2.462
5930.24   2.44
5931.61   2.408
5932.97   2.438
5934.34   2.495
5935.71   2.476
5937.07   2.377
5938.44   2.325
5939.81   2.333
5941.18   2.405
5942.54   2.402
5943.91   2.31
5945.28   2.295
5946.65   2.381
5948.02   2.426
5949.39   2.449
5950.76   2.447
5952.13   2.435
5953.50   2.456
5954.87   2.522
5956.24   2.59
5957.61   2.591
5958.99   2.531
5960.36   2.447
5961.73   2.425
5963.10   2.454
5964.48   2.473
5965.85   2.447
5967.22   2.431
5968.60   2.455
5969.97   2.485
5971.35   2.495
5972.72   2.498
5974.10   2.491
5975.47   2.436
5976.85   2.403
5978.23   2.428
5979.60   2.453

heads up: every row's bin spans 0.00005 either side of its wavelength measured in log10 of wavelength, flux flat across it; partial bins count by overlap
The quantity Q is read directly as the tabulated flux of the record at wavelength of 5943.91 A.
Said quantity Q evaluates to 2.31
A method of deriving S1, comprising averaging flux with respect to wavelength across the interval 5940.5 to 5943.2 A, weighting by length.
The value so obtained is 2.41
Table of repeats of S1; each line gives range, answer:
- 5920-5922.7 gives 2.43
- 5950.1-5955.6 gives 2.47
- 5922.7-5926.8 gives 2.35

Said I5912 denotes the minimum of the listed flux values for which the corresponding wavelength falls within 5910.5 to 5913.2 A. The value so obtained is 2.414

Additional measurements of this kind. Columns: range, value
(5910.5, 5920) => 2.396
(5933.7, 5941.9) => 2.325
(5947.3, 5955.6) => 2.426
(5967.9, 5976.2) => 2.436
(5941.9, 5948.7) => 2.295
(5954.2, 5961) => 2.447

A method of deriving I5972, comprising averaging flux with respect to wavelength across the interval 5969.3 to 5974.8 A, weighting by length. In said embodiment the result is 2.49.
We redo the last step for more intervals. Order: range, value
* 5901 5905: 2.48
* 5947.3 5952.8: 2.44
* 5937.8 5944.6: 2.36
